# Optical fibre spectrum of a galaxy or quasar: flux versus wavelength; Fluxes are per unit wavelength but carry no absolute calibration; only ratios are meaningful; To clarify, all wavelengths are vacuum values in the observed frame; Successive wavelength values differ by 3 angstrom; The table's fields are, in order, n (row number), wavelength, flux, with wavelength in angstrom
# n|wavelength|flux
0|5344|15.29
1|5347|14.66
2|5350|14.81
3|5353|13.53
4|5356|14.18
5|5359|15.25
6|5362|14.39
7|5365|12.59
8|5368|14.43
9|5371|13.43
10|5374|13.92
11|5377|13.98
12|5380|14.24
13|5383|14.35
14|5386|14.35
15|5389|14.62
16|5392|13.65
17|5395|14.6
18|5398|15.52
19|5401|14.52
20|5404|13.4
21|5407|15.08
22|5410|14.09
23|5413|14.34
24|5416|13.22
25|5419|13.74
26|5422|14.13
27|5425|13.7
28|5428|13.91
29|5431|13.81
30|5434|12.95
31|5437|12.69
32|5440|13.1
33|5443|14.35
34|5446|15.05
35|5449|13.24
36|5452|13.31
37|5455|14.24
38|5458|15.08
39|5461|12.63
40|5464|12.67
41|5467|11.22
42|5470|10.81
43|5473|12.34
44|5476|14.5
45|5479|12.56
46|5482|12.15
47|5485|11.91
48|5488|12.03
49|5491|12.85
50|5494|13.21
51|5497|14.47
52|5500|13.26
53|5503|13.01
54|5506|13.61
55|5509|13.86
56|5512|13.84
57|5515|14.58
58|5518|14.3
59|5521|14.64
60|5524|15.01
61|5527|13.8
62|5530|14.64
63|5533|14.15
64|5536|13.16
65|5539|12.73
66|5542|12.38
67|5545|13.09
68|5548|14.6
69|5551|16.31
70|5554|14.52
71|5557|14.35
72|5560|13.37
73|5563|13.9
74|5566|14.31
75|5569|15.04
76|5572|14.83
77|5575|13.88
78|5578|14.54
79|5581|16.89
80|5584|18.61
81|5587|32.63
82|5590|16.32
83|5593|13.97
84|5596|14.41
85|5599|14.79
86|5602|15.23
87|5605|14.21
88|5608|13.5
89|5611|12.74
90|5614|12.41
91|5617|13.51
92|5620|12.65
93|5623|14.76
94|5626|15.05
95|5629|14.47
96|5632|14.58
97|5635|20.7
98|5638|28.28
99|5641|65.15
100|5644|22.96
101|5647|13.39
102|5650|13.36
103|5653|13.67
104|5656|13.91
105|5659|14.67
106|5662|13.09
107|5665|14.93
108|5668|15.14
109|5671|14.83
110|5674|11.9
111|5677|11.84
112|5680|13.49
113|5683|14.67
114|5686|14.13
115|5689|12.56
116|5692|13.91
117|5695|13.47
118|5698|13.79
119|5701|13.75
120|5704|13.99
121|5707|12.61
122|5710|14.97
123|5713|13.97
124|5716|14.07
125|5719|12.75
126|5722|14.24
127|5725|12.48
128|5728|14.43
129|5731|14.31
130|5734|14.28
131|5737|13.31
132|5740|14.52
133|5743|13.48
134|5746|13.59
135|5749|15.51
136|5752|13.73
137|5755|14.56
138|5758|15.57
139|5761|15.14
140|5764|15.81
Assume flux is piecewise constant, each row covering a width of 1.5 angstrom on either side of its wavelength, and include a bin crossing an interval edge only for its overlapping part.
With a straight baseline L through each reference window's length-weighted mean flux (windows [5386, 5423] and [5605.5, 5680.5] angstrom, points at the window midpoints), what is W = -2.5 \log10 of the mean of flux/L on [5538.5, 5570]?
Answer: 0.14 mag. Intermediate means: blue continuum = 14.2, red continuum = 17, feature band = 14.1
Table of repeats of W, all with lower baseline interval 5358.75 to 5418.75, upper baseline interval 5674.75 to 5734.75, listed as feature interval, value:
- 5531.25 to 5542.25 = 0.06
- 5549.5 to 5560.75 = -0.06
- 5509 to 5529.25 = -0.03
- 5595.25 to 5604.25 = -0.07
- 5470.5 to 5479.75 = 0.09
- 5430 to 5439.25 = 0.08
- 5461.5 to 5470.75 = 0.19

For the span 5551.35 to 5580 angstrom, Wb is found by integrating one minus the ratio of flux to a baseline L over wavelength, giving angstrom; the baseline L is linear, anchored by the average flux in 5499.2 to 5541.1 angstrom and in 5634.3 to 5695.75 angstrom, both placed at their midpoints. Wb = 1.2 angstrom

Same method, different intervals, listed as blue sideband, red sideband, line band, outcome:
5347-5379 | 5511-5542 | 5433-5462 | 0.7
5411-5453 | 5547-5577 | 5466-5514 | 4.0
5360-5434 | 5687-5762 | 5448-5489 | 3.7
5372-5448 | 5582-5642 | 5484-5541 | 9.3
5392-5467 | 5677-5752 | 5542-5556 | -0.6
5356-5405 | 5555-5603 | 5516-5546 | 3.4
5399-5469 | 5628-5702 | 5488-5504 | 1.5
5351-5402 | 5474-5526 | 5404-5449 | 0.3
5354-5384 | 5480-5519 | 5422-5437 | 0.2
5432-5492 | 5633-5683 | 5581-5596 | -2.5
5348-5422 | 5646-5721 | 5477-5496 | 2.0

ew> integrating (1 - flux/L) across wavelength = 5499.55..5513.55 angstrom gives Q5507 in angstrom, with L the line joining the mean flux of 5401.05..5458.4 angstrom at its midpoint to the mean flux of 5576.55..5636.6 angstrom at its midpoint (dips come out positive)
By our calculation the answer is 1.1 angstrom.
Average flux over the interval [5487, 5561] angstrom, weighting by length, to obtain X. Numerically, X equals 13.8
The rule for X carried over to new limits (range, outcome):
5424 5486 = 13.2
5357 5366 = 14.2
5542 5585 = 14.7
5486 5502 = 13.1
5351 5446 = 14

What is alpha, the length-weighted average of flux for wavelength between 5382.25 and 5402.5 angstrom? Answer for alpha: 14.5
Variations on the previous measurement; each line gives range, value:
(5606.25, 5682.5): 17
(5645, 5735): 13.8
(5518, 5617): 14.9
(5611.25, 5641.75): 19.7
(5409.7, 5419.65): 13.8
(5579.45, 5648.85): 18.7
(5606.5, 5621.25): 13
